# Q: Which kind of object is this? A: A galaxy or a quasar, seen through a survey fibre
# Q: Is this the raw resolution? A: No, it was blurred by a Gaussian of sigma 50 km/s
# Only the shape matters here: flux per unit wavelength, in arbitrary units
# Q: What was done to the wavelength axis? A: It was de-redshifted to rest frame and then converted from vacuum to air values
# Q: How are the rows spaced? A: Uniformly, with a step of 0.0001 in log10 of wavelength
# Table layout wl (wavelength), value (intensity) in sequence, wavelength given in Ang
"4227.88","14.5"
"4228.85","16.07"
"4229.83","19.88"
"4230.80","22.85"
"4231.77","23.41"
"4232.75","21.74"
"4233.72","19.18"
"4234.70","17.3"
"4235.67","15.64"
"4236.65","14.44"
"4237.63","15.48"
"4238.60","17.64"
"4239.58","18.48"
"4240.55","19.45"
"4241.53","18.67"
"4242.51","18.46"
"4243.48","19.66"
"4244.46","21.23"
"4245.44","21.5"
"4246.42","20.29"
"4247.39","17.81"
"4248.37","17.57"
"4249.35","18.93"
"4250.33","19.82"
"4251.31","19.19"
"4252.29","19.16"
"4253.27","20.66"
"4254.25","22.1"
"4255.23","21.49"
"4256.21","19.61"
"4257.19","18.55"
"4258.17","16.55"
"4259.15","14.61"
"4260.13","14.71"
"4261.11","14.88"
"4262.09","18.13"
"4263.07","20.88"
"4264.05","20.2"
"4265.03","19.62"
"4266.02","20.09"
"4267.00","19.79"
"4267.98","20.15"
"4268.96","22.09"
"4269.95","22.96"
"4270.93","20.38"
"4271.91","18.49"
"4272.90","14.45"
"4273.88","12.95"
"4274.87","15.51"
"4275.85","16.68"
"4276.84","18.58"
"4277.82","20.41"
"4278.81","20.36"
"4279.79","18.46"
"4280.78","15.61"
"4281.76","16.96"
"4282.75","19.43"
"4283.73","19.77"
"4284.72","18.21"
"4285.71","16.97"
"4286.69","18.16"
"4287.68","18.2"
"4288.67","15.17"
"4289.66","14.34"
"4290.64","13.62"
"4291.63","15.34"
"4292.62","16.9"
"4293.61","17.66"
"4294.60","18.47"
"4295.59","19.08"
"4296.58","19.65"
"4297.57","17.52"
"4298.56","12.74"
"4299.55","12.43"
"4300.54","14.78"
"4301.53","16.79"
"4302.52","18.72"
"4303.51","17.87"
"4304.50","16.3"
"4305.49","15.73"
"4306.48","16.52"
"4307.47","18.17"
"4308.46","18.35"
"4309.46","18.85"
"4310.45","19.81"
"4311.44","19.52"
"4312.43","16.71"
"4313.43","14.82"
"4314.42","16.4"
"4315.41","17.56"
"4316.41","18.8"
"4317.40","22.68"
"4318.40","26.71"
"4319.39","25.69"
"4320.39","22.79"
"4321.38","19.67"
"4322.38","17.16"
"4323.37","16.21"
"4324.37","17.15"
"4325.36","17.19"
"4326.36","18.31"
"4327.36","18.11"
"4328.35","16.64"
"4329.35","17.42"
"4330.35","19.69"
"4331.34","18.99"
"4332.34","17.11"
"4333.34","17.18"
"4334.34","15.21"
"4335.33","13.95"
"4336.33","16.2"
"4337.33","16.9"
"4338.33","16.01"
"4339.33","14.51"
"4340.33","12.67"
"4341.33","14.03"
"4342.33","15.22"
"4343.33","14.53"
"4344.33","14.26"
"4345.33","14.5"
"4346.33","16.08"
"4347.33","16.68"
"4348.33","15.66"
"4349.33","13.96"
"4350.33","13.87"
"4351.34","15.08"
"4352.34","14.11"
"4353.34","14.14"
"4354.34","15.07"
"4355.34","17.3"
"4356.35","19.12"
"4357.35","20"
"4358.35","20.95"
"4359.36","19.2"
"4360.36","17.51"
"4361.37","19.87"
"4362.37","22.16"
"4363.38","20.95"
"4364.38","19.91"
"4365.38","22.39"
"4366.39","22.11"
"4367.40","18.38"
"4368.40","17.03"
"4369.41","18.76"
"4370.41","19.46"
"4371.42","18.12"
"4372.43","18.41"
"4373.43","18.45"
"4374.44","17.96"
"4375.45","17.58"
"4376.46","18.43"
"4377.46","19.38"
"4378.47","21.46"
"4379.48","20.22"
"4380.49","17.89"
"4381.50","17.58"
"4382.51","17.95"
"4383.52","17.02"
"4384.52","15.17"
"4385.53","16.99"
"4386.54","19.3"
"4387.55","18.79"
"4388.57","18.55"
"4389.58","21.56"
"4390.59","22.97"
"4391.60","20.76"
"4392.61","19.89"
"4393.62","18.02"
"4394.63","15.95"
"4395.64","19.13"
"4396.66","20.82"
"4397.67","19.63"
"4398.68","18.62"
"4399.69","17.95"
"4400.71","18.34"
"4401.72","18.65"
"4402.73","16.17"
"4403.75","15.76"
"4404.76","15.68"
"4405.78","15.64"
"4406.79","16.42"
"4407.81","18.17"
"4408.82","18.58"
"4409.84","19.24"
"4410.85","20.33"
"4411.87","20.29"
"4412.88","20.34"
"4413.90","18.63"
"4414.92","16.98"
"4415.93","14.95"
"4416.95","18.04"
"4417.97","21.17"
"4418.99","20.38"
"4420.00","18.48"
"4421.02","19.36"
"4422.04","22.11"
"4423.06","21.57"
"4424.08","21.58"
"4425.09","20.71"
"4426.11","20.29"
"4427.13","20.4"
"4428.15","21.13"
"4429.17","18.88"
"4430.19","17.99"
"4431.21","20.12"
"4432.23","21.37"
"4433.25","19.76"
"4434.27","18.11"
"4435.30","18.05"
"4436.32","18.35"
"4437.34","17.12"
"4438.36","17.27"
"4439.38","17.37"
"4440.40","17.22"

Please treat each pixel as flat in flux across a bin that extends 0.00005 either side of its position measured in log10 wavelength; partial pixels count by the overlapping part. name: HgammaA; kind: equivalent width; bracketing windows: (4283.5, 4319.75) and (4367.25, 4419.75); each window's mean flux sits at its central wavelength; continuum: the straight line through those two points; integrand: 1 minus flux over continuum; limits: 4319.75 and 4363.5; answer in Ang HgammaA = 2.8 Ang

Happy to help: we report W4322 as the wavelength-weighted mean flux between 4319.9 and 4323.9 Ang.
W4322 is 18.9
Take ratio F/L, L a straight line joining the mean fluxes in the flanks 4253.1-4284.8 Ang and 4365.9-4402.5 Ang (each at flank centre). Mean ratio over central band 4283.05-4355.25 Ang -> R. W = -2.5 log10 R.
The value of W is 0.104 mag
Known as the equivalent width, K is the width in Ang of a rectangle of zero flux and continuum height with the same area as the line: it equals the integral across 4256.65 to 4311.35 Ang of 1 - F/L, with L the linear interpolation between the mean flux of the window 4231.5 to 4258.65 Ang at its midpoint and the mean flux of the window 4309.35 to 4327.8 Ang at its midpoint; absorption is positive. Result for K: 4.29 Ang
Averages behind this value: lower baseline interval 19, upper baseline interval 19.2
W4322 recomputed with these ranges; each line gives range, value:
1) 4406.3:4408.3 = 17.3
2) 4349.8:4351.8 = 14.4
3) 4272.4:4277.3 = 15.6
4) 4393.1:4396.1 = 17.7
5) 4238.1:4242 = 18.6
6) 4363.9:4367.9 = 20.7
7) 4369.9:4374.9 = 18.5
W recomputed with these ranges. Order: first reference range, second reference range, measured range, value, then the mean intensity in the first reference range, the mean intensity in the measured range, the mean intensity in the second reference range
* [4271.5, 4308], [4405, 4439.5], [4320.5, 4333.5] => -0.02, 16.9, 17.9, 19.1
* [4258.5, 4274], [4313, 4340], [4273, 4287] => 0.05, 18.5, 17.6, 18.1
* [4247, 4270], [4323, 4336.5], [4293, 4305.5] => 0.07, 19.1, 16.8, 17.1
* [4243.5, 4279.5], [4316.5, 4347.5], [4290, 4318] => 0.05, 18.9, 17.2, 17.4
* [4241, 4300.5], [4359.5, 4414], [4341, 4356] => 0.23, 18.2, 15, 18.8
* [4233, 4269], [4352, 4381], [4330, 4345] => 0.20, 18.7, 15.7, 18.9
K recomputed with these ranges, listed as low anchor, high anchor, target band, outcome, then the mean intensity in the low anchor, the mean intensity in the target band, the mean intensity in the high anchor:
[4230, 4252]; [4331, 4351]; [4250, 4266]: -0.3 Ang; 19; 18.8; 15.3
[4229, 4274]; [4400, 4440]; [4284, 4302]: 2.3 Ang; 19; 16.5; 18.8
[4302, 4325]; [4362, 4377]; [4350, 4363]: 1.0 Ang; 18.8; 17.6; 19.3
